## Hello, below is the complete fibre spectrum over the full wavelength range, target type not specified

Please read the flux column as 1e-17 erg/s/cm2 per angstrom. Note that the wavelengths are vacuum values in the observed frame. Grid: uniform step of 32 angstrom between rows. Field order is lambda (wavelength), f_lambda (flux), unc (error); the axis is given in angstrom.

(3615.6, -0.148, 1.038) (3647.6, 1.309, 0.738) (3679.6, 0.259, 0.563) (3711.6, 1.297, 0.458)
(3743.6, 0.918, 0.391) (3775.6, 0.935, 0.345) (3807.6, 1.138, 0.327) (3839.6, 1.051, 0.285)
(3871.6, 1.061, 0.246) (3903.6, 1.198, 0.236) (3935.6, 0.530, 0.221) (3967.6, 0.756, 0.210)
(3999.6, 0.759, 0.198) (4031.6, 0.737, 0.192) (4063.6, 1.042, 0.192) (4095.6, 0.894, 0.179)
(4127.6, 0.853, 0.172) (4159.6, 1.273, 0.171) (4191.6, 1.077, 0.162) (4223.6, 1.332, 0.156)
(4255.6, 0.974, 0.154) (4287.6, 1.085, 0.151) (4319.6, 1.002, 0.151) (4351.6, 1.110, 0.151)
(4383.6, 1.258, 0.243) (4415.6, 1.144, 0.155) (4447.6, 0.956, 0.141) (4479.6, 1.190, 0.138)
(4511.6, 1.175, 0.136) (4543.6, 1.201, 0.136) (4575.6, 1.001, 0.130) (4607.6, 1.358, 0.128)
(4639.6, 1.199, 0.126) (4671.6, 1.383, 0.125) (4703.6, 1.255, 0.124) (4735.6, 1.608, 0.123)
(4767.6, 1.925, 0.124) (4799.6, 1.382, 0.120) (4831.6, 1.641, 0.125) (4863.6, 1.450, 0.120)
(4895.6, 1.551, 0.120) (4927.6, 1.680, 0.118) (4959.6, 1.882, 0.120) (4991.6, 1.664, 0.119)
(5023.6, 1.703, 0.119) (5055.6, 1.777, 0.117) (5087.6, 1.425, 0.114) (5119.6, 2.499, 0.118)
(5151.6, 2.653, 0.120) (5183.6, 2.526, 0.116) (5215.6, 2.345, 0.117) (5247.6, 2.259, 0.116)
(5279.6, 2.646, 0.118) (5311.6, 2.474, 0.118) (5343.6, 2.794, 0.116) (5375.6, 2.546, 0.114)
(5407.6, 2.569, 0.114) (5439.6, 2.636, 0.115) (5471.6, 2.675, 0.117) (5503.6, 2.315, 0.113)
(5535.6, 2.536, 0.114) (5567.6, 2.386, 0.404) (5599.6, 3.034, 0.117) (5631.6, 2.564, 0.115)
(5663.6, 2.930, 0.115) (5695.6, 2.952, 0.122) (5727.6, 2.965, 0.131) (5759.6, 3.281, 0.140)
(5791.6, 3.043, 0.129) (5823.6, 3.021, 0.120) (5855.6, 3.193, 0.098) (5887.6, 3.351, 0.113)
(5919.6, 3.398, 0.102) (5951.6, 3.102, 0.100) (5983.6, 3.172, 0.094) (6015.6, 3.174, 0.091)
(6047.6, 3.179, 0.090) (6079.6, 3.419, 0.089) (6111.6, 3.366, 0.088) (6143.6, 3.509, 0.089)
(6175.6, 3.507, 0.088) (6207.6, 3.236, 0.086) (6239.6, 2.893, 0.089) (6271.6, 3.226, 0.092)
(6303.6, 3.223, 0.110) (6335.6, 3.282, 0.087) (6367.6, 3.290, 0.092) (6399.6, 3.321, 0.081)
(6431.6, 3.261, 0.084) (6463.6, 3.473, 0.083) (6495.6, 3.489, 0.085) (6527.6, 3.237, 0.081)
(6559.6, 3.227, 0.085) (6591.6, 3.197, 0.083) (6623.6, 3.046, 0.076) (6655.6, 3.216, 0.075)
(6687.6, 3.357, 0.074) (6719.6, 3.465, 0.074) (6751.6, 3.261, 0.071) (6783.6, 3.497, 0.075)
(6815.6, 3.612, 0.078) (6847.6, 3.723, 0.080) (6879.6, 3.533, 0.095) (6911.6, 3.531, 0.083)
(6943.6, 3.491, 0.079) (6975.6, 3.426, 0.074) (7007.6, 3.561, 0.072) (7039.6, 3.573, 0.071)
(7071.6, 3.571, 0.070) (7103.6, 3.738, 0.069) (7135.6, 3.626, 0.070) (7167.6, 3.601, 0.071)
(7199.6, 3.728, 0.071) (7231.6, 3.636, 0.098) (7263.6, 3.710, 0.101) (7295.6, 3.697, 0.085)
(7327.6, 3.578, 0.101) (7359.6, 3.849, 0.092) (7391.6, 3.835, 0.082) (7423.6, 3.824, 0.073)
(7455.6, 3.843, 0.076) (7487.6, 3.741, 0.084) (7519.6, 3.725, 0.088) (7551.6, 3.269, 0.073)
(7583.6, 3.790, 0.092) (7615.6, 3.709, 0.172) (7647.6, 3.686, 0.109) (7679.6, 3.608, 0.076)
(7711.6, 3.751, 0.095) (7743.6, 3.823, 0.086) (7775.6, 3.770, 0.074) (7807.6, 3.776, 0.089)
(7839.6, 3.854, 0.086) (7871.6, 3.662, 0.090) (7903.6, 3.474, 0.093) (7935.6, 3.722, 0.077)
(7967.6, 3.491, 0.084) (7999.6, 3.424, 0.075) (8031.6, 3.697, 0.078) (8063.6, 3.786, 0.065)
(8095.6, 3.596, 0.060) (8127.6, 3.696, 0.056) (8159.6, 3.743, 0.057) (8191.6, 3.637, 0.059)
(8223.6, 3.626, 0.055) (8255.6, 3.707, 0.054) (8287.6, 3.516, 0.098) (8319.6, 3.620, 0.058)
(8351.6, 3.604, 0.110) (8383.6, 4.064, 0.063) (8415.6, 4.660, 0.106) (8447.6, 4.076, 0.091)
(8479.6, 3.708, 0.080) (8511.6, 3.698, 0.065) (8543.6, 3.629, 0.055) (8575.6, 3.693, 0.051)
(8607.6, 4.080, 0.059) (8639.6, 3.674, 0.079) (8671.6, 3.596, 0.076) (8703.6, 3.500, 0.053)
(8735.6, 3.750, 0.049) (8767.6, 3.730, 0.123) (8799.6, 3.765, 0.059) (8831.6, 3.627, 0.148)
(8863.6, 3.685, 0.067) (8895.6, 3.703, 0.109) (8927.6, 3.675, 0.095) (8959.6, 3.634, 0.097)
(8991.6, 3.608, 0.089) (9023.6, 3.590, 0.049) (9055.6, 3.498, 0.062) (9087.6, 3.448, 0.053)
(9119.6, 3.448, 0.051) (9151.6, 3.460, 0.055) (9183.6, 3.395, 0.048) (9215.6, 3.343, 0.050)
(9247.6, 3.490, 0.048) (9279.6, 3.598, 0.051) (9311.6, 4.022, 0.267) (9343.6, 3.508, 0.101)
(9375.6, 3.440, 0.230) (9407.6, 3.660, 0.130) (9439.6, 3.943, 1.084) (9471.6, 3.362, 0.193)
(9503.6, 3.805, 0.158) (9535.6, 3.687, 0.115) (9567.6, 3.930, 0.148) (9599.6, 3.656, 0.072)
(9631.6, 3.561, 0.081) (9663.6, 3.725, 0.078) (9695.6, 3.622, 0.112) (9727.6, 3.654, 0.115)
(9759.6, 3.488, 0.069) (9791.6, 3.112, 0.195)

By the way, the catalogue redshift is 0.280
